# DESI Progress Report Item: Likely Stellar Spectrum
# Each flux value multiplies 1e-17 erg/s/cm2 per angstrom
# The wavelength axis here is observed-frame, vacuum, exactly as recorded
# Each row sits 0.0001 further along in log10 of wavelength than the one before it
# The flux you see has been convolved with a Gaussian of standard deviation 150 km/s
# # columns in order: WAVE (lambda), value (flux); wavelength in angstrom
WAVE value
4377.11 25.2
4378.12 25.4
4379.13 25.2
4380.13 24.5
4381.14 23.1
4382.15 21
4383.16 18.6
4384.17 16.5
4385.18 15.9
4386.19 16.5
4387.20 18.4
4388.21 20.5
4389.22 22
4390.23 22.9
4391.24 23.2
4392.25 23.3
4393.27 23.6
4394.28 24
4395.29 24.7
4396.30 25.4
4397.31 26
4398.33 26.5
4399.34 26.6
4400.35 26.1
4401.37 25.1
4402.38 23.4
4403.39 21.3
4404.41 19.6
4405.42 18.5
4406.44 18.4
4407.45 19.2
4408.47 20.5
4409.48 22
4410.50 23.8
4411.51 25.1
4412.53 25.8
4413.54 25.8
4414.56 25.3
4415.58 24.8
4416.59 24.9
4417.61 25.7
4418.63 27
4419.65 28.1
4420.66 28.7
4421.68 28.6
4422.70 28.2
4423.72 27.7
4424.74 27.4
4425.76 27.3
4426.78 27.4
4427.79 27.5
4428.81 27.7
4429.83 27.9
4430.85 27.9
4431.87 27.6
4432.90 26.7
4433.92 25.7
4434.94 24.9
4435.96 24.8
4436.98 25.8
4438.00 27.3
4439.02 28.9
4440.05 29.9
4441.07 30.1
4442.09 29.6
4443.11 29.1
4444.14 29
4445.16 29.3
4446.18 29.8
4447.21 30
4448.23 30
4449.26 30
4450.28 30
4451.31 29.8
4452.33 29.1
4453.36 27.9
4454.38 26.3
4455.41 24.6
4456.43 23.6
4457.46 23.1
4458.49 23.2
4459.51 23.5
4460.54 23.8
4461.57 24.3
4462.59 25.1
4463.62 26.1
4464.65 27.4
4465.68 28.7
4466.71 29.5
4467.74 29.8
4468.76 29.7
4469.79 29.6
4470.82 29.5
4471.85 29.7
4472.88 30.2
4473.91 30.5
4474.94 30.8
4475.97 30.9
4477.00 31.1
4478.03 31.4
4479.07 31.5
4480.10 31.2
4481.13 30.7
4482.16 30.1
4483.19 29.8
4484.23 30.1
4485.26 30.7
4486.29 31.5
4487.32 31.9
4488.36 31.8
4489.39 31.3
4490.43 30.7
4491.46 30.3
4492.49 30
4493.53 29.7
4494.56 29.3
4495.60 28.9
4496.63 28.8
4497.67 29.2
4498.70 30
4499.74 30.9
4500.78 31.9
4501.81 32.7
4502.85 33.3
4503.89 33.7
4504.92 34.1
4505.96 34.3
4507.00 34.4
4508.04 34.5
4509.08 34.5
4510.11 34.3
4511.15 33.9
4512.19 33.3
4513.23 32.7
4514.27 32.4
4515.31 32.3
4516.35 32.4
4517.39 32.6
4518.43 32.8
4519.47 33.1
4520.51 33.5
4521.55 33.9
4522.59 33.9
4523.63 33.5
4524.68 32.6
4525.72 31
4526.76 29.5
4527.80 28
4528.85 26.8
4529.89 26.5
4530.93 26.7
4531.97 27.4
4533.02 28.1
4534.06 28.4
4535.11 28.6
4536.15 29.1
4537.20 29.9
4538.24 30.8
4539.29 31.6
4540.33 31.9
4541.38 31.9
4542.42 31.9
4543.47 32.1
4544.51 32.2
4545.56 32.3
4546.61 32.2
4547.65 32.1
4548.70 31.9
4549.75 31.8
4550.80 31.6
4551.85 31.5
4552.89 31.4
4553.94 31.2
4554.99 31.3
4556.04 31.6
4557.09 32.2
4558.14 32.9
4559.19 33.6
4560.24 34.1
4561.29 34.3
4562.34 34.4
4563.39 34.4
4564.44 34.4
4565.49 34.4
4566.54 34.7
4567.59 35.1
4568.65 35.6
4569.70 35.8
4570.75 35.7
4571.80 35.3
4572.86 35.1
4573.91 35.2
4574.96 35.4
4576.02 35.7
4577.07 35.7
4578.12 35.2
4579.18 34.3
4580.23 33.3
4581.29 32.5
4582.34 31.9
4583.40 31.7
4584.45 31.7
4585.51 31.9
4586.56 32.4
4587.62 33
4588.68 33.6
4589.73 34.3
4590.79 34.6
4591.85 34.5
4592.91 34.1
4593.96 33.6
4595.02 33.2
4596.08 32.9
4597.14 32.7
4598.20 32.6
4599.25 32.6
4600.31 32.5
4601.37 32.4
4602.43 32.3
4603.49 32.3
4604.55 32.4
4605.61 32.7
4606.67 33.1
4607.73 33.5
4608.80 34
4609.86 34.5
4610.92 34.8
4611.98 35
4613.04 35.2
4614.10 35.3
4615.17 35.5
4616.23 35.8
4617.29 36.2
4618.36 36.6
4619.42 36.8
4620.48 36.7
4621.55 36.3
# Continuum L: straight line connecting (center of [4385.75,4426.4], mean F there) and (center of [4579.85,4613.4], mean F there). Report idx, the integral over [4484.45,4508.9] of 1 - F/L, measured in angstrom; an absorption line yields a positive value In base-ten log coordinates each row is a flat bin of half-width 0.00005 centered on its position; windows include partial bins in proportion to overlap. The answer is -2.7 angstrom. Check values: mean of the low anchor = 24.1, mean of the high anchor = 33.2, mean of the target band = 31.5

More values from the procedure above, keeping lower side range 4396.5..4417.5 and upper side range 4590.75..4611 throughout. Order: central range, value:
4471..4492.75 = -2.8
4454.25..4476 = -0.6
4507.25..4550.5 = -2.8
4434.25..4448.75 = -1.8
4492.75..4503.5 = -0.9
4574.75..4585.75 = -0.5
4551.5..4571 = -1.5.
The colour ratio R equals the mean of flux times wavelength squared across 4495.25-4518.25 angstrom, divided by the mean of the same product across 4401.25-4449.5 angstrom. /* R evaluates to 1.29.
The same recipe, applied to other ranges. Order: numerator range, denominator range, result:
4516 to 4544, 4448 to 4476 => 1.14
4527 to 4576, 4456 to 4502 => 1.13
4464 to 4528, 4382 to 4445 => 1.32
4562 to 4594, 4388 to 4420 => 1.56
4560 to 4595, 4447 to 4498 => 1.24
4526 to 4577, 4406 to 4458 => 1.26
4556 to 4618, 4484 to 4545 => 1.12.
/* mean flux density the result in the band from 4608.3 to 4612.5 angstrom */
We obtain 34.6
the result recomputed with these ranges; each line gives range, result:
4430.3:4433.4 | 27.3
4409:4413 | 24.2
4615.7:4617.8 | 36.1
